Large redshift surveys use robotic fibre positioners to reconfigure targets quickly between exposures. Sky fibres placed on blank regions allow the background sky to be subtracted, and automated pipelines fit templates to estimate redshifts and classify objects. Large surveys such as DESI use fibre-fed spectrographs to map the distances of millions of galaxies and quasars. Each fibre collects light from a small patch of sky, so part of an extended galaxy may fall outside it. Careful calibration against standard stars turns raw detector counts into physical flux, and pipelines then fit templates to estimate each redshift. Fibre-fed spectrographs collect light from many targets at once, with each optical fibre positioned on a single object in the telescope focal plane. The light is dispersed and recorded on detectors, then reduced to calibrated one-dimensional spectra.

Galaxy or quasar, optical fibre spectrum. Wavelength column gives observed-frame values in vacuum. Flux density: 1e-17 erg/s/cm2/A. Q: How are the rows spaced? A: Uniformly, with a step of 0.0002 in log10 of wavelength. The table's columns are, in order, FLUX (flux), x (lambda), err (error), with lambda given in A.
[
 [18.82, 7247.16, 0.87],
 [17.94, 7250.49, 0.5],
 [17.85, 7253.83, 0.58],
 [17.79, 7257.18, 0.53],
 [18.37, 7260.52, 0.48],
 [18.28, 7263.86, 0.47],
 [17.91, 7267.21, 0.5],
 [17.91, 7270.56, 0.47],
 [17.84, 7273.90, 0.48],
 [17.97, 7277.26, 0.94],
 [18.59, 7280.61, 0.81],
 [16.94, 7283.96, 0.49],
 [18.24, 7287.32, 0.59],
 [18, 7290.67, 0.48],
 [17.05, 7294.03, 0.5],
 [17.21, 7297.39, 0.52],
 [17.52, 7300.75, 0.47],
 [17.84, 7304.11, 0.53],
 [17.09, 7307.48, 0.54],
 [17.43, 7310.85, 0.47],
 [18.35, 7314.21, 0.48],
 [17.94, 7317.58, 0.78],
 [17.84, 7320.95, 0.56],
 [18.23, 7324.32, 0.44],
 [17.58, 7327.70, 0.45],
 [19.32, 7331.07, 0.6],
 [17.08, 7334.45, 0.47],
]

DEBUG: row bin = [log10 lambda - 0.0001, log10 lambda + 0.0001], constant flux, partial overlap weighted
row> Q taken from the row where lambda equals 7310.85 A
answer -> 17.43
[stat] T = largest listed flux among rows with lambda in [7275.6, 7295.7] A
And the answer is 18.59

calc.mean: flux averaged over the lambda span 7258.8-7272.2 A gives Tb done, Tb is 18.1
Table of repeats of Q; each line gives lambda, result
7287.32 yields 18.24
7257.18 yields 17.79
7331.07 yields 19.32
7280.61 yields 18.59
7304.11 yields 17.84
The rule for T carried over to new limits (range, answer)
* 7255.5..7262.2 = 18.37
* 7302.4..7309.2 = 17.84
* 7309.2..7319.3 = 18.35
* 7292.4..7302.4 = 17.52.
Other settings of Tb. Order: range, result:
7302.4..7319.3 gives 17.7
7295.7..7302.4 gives 17.4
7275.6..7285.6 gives 17.8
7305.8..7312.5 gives 17.2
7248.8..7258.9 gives 17.9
